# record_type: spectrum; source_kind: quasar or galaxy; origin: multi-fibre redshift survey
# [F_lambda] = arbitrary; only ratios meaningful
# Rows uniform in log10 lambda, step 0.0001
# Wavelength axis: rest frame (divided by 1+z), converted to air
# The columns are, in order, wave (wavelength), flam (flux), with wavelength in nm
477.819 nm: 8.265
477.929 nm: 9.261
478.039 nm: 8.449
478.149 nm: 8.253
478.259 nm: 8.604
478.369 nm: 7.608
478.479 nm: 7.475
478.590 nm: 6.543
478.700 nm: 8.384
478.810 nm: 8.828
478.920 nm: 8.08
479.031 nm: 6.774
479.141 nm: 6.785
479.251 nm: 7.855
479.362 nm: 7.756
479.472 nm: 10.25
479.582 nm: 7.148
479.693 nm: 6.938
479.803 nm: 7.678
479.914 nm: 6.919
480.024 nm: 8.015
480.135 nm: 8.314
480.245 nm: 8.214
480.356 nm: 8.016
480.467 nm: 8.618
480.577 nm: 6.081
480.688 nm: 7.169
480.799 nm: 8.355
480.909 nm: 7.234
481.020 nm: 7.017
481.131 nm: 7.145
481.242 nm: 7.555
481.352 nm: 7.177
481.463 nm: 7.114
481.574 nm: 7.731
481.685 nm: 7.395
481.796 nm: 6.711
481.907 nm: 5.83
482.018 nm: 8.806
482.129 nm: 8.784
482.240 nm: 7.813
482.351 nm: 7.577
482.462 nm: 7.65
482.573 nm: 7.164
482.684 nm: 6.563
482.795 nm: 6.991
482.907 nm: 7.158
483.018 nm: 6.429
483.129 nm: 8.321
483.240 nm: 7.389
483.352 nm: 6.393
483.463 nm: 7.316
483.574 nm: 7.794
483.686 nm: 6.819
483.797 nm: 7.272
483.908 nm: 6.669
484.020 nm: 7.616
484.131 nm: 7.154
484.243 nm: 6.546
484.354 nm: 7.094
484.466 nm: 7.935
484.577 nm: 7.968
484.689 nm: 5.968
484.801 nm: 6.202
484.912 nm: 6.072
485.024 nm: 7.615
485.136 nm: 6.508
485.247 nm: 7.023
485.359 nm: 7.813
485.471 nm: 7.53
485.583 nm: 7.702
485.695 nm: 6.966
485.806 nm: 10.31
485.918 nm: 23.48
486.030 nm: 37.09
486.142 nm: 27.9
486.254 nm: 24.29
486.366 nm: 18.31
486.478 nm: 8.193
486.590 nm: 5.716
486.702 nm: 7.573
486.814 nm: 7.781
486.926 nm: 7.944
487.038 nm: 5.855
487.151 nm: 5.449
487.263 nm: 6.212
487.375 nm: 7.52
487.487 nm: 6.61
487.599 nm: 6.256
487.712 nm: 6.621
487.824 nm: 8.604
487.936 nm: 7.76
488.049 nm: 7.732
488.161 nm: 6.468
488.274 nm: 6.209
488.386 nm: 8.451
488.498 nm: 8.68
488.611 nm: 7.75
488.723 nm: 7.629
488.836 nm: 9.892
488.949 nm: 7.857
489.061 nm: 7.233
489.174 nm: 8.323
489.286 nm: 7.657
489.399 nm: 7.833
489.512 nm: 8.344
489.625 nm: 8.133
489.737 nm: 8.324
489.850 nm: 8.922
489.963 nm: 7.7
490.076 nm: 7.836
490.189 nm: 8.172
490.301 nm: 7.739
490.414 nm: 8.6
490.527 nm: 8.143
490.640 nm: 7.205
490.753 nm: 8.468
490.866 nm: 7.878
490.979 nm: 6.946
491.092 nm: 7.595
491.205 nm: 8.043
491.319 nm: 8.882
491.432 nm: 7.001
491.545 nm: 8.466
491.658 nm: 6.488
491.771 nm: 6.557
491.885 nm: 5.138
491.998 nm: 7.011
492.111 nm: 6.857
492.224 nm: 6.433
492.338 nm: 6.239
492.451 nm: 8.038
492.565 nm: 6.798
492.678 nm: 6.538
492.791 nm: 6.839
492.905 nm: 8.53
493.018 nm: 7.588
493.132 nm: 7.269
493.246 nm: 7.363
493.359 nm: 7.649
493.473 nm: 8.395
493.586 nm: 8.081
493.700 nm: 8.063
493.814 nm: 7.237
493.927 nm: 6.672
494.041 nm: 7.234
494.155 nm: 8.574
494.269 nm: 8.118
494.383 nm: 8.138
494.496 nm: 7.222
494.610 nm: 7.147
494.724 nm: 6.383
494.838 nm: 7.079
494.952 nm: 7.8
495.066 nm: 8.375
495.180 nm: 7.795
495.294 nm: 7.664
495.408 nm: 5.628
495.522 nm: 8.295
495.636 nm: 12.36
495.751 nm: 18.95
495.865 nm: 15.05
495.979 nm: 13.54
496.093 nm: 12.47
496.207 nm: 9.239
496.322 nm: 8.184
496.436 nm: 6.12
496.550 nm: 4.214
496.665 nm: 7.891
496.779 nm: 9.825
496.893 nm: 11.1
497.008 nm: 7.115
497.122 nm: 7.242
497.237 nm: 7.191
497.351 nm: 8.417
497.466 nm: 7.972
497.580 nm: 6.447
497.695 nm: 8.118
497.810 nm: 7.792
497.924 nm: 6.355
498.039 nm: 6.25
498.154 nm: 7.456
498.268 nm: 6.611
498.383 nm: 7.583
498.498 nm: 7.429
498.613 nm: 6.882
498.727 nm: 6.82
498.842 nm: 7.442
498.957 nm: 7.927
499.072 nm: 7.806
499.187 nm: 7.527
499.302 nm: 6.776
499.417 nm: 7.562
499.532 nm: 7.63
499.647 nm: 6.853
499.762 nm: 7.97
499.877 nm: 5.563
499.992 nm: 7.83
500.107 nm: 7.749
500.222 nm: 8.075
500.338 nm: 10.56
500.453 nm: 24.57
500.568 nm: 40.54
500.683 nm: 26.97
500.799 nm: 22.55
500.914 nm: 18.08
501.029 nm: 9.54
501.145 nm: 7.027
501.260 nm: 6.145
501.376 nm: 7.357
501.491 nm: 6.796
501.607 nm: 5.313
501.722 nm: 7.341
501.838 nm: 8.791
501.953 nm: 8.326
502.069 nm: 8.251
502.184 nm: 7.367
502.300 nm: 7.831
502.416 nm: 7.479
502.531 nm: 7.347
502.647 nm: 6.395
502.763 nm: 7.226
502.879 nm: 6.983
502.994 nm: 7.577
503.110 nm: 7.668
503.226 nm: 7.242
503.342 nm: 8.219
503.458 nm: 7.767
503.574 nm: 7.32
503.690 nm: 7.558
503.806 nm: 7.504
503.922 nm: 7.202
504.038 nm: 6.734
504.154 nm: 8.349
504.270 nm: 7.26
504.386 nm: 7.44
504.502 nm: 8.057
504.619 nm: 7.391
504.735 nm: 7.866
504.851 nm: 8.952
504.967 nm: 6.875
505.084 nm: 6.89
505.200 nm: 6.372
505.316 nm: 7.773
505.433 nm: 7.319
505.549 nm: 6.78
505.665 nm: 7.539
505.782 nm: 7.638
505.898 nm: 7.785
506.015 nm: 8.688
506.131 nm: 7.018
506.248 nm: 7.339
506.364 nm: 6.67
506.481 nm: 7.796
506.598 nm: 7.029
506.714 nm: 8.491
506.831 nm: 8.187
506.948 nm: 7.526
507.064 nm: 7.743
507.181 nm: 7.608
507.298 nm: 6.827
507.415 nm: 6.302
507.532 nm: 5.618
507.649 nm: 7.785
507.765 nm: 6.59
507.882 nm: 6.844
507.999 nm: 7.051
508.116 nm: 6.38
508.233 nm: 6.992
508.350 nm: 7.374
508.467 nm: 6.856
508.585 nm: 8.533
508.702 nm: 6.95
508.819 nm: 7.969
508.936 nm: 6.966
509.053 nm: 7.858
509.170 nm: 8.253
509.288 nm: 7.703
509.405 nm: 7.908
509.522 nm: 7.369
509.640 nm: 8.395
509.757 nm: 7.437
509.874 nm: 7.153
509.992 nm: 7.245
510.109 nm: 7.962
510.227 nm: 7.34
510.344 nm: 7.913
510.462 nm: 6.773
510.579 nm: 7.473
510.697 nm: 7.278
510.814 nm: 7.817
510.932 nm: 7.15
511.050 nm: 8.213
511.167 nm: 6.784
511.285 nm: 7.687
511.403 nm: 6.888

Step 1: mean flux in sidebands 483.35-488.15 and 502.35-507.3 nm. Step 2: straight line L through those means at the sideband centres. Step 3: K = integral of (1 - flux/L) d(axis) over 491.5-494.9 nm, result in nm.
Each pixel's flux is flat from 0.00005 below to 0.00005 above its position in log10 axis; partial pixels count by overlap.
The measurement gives 0.54 nm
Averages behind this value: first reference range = 9.39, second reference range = 7.48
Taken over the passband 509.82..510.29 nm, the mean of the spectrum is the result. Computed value 7.43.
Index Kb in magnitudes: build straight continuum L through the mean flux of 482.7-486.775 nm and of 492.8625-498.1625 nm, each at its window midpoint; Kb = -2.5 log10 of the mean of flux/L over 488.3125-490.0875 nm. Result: 0.13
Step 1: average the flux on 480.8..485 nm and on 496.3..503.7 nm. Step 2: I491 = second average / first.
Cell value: 1.24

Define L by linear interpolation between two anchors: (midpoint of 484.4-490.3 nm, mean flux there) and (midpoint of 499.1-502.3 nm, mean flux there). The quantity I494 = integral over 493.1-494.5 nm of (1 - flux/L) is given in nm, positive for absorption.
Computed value 0.33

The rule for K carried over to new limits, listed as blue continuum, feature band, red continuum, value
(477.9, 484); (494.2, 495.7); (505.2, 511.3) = -0.084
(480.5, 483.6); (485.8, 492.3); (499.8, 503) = -0.482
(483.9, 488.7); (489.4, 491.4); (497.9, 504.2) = 0.284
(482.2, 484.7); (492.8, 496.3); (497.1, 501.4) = 0.167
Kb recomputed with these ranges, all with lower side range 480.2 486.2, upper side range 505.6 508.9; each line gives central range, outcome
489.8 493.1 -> 0.10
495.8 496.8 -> -0.22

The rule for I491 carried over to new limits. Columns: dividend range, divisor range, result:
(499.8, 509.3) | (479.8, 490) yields 1.02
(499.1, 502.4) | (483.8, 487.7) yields 1.11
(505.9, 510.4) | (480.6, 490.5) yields 0.87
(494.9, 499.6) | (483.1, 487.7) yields 0.88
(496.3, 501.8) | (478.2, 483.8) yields 1.25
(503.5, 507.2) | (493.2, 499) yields 0.92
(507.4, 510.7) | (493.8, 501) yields 0.76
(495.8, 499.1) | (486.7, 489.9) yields 1.08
